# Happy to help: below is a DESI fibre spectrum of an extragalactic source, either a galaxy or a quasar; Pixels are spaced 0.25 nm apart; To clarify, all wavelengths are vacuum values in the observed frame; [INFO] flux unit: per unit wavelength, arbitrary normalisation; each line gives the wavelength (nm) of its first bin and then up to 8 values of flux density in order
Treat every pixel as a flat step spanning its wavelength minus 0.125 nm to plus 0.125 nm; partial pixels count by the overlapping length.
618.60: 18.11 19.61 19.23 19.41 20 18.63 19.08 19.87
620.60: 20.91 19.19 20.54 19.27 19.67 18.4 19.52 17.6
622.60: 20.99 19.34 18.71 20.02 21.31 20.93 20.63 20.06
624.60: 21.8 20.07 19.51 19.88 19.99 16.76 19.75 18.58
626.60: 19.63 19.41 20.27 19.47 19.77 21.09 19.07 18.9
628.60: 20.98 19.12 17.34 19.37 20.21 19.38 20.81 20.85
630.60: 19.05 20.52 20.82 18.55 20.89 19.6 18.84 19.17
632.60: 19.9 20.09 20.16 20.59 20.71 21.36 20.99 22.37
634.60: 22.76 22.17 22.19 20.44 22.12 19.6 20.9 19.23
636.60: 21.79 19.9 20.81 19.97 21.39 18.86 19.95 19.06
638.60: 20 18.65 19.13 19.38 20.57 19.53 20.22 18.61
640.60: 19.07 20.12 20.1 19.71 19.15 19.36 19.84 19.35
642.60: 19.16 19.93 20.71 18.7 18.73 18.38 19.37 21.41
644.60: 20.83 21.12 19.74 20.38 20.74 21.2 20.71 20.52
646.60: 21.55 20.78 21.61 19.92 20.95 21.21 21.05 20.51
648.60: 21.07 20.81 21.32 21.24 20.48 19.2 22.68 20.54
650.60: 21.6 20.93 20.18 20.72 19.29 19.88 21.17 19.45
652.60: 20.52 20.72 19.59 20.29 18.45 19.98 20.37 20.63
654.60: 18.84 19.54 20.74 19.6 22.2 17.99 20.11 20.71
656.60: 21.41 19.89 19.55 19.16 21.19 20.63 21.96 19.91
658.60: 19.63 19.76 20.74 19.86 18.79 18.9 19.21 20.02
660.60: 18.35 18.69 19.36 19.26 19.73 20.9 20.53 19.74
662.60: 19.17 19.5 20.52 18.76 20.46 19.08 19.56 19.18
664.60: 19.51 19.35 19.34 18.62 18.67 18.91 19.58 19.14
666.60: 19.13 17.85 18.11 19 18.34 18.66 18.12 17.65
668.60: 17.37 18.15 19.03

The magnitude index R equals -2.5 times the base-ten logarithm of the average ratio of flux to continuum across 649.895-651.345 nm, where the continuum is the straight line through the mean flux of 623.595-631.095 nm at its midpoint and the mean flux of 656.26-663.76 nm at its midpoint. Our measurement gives -0.06 mag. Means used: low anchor 19.8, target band 21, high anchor 19.9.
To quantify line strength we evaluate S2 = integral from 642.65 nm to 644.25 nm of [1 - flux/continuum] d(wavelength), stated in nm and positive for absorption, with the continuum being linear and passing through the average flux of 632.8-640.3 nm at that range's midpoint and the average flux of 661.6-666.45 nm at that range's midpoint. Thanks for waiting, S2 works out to 0.07 nm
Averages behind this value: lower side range 20.5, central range 19.3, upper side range 19.5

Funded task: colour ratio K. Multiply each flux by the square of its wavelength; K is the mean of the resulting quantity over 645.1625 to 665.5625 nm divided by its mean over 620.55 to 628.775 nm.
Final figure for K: 1.1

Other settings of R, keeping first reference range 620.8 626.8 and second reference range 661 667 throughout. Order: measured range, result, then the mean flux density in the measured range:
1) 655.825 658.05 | -0.042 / 20.2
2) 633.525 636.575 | -0.088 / 21.3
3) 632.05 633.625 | -0.017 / 19.9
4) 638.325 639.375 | 0.018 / 19.2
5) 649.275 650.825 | -0.078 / 20.9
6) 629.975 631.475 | -0.026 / 20.1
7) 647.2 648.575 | -0.068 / 20.8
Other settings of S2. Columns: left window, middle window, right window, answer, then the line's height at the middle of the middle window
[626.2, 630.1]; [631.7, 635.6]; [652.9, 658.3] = -0.224 nm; 19.7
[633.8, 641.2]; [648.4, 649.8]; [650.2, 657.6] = -0.044 nm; 20.2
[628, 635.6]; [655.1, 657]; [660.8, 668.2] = -0.077 nm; 19.5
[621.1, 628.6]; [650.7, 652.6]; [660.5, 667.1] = -0.081 nm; 19.4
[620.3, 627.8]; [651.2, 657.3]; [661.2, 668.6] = -0.237 nm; 19.3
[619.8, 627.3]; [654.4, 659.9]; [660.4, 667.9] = -0.214 nm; 19.3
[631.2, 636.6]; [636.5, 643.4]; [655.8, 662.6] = 0.233 nm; 20.4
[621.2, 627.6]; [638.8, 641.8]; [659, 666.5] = 0.006 nm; 19.6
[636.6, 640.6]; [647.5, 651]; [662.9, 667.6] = -0.259 nm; 19.5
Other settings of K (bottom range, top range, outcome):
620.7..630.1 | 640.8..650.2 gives 1.10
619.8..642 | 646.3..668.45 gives 1.08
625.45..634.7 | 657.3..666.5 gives 1.09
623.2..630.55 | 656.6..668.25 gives 1.10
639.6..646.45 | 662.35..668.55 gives 1.02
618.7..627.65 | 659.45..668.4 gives 1.11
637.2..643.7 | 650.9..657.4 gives 1.07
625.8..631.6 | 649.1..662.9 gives 1.11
